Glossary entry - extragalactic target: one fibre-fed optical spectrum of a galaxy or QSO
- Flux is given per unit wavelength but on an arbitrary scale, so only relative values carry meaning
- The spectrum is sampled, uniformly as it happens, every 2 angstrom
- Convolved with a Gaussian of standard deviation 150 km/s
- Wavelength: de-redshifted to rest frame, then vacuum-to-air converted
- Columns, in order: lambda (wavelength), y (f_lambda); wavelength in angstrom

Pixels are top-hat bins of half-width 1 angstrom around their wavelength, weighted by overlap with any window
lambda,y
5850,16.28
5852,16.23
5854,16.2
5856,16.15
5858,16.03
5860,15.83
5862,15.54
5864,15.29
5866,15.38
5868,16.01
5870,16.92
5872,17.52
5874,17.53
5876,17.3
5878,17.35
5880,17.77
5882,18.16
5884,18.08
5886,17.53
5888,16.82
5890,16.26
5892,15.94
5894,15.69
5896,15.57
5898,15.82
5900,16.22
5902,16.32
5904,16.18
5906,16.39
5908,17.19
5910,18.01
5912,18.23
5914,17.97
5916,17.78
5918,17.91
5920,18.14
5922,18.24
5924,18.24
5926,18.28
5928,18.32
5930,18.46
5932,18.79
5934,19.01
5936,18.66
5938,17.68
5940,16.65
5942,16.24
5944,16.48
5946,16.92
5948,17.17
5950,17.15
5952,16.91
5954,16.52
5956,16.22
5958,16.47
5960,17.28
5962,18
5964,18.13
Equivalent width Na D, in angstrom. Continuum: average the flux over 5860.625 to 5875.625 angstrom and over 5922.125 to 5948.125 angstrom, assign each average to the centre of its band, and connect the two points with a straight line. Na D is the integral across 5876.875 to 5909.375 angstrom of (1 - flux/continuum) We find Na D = 0.3 angstrom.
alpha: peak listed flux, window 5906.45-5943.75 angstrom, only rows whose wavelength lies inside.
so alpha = 19.01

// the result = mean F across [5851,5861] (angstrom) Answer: 16.1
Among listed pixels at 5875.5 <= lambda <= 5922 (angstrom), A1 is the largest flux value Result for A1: 18.24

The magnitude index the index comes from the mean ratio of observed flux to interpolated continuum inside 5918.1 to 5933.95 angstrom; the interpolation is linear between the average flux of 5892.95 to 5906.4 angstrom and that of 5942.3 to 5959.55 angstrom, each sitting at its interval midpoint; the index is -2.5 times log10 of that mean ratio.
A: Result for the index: -0.124 mag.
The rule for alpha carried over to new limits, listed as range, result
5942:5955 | 17.17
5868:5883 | 18.16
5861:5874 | 17.53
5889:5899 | 16.26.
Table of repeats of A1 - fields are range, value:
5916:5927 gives 18.28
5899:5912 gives 18.23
